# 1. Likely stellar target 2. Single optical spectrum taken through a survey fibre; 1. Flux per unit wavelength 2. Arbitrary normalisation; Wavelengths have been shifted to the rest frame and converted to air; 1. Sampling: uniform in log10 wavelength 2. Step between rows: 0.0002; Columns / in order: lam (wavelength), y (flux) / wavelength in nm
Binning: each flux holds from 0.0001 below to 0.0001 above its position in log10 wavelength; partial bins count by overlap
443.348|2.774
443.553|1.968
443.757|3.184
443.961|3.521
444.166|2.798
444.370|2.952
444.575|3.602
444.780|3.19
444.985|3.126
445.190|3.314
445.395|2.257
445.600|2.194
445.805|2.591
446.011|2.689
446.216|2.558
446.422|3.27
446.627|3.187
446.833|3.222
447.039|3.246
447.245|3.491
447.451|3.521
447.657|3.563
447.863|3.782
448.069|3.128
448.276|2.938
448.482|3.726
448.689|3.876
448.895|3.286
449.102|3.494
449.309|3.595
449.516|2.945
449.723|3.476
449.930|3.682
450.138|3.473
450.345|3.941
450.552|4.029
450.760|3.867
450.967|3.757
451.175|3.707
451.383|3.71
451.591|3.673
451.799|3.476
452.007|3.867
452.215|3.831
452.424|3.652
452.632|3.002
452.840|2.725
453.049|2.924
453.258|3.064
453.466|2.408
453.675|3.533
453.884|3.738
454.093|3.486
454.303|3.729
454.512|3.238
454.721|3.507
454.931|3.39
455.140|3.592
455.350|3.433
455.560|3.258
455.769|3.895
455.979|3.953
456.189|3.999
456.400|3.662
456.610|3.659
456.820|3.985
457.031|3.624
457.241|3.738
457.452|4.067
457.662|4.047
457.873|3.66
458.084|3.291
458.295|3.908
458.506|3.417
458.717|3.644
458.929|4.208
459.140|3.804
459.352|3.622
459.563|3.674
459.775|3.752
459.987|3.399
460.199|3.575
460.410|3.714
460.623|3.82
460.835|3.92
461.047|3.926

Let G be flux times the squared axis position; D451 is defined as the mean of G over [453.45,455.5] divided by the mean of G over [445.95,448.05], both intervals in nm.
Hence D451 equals 1.09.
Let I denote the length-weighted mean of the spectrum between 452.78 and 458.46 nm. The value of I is 3.54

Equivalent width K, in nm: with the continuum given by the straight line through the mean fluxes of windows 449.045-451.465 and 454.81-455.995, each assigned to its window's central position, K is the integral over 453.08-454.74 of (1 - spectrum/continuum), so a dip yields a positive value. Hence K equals 0.13 nm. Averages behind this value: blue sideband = 3.64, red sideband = 3.56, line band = 3.31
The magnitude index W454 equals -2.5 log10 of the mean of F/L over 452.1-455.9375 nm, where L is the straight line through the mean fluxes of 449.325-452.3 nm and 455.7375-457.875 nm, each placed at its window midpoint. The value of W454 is 0.12 mag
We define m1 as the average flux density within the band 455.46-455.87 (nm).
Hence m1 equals 3.58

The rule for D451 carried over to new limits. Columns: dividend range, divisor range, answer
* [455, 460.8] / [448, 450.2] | 1.13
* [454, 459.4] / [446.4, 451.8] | 1.08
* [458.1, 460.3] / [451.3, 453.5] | 1.14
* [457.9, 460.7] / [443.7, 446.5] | 1.33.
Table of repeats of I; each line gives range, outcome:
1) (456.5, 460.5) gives 3.73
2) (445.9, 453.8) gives 3.4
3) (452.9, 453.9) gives 3.06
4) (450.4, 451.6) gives 3.81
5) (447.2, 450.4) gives 3.49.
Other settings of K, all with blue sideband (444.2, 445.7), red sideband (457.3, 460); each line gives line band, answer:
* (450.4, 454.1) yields -0.124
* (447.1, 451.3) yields -0.488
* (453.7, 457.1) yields -0.077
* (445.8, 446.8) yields 0.037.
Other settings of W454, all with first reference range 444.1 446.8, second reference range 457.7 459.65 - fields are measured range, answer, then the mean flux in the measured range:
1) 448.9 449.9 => -0.08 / 3.39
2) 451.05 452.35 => -0.13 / 3.71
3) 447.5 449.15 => -0.13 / 3.48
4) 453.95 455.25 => -0.01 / 3.5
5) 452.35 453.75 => 0.12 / 3.02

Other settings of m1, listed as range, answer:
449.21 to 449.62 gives 3.27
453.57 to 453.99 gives 3.63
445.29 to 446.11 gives 2.43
